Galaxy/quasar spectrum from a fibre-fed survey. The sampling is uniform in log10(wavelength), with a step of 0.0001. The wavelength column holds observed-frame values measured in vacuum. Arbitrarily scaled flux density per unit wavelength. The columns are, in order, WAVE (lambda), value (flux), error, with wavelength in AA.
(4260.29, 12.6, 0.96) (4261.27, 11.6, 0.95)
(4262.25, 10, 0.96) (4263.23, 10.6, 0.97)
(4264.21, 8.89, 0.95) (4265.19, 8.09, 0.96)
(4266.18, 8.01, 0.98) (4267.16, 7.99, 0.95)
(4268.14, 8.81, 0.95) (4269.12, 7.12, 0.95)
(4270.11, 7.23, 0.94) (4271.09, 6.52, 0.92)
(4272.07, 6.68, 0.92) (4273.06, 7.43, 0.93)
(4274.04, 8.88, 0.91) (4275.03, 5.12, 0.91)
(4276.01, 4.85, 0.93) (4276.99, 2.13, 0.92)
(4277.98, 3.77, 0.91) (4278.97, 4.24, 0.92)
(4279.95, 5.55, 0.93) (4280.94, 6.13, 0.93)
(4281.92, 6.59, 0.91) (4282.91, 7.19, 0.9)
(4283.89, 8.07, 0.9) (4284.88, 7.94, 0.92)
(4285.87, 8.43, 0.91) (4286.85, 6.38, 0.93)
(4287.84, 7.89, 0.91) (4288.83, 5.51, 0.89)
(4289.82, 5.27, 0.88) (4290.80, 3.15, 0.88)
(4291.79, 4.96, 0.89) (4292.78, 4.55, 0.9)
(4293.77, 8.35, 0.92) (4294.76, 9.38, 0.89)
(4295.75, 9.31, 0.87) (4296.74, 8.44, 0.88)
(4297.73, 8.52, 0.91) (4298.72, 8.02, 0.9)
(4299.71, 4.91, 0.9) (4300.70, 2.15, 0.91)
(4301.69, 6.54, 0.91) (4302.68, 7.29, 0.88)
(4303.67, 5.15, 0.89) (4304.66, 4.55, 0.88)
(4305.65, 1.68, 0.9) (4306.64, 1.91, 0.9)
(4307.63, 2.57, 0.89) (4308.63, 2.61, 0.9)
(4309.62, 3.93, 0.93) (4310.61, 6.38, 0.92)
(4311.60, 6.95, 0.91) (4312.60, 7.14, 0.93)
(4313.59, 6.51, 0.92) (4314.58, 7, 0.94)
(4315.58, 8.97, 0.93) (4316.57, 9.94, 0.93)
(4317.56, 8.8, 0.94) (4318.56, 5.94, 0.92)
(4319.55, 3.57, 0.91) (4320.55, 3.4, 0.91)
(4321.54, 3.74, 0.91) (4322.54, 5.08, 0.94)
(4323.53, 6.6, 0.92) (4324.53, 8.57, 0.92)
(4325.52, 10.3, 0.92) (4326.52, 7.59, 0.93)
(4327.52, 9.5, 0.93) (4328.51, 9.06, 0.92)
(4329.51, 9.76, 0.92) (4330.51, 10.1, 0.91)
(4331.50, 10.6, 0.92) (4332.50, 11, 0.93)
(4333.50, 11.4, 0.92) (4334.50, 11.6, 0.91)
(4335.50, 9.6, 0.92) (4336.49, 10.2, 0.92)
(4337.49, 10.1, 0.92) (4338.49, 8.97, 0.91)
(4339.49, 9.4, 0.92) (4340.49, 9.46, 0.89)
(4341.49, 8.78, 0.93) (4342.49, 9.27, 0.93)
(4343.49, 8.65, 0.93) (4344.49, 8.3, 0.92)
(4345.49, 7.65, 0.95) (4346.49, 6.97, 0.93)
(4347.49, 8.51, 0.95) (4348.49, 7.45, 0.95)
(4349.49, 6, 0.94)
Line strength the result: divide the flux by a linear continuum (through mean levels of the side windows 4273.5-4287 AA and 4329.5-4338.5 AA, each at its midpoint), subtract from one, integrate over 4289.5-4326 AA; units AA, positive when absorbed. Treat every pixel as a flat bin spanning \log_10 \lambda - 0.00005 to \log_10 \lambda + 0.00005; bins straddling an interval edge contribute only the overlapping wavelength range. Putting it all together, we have 9.9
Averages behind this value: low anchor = 6.09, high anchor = 10.4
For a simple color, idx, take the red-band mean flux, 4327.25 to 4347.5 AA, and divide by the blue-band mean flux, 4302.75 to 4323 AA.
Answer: 1.78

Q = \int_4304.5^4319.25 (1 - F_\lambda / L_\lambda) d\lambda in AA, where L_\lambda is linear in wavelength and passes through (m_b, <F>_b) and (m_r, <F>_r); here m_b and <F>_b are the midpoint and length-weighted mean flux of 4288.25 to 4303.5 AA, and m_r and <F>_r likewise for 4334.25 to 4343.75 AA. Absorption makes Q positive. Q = 3.9 AA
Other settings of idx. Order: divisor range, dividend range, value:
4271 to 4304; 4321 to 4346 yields 1.42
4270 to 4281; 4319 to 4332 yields 1.33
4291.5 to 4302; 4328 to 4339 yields 1.49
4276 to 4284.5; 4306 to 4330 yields 1.18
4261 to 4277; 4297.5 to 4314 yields 0.65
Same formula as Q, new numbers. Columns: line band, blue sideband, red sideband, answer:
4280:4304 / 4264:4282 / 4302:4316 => -3.6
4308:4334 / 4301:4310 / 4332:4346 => -3.3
